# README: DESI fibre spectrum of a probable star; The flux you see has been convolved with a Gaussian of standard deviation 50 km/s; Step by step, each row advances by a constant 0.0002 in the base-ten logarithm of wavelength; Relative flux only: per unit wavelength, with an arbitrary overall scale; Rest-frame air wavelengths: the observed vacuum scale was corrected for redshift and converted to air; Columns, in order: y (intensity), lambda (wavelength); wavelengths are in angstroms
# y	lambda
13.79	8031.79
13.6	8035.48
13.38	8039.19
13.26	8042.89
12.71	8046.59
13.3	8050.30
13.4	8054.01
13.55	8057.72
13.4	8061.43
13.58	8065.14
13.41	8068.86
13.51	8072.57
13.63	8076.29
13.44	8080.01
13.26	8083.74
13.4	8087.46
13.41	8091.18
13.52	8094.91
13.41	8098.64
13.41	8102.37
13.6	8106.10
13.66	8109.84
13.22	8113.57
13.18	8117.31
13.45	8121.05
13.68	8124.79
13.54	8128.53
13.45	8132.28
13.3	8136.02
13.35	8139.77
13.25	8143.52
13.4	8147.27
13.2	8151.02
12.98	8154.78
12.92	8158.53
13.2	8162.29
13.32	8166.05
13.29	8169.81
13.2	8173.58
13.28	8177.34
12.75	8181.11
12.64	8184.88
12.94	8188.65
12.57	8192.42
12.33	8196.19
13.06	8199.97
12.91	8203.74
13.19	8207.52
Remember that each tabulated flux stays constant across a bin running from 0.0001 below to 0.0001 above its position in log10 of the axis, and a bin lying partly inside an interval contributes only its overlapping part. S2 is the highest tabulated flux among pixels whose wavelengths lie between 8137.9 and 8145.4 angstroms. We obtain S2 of 13.35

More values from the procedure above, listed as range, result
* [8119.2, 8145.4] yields 13.68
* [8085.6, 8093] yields 13.41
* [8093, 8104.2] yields 13.52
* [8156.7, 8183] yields 13.32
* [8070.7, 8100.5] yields 13.63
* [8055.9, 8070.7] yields 13.58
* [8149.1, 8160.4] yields 13.2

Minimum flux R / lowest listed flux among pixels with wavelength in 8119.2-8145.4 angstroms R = 13.25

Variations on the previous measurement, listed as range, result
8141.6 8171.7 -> 12.92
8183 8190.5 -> 12.64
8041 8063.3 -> 12.71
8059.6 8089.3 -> 13.26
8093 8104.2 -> 13.41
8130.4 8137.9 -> 13.3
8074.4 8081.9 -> 13.44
